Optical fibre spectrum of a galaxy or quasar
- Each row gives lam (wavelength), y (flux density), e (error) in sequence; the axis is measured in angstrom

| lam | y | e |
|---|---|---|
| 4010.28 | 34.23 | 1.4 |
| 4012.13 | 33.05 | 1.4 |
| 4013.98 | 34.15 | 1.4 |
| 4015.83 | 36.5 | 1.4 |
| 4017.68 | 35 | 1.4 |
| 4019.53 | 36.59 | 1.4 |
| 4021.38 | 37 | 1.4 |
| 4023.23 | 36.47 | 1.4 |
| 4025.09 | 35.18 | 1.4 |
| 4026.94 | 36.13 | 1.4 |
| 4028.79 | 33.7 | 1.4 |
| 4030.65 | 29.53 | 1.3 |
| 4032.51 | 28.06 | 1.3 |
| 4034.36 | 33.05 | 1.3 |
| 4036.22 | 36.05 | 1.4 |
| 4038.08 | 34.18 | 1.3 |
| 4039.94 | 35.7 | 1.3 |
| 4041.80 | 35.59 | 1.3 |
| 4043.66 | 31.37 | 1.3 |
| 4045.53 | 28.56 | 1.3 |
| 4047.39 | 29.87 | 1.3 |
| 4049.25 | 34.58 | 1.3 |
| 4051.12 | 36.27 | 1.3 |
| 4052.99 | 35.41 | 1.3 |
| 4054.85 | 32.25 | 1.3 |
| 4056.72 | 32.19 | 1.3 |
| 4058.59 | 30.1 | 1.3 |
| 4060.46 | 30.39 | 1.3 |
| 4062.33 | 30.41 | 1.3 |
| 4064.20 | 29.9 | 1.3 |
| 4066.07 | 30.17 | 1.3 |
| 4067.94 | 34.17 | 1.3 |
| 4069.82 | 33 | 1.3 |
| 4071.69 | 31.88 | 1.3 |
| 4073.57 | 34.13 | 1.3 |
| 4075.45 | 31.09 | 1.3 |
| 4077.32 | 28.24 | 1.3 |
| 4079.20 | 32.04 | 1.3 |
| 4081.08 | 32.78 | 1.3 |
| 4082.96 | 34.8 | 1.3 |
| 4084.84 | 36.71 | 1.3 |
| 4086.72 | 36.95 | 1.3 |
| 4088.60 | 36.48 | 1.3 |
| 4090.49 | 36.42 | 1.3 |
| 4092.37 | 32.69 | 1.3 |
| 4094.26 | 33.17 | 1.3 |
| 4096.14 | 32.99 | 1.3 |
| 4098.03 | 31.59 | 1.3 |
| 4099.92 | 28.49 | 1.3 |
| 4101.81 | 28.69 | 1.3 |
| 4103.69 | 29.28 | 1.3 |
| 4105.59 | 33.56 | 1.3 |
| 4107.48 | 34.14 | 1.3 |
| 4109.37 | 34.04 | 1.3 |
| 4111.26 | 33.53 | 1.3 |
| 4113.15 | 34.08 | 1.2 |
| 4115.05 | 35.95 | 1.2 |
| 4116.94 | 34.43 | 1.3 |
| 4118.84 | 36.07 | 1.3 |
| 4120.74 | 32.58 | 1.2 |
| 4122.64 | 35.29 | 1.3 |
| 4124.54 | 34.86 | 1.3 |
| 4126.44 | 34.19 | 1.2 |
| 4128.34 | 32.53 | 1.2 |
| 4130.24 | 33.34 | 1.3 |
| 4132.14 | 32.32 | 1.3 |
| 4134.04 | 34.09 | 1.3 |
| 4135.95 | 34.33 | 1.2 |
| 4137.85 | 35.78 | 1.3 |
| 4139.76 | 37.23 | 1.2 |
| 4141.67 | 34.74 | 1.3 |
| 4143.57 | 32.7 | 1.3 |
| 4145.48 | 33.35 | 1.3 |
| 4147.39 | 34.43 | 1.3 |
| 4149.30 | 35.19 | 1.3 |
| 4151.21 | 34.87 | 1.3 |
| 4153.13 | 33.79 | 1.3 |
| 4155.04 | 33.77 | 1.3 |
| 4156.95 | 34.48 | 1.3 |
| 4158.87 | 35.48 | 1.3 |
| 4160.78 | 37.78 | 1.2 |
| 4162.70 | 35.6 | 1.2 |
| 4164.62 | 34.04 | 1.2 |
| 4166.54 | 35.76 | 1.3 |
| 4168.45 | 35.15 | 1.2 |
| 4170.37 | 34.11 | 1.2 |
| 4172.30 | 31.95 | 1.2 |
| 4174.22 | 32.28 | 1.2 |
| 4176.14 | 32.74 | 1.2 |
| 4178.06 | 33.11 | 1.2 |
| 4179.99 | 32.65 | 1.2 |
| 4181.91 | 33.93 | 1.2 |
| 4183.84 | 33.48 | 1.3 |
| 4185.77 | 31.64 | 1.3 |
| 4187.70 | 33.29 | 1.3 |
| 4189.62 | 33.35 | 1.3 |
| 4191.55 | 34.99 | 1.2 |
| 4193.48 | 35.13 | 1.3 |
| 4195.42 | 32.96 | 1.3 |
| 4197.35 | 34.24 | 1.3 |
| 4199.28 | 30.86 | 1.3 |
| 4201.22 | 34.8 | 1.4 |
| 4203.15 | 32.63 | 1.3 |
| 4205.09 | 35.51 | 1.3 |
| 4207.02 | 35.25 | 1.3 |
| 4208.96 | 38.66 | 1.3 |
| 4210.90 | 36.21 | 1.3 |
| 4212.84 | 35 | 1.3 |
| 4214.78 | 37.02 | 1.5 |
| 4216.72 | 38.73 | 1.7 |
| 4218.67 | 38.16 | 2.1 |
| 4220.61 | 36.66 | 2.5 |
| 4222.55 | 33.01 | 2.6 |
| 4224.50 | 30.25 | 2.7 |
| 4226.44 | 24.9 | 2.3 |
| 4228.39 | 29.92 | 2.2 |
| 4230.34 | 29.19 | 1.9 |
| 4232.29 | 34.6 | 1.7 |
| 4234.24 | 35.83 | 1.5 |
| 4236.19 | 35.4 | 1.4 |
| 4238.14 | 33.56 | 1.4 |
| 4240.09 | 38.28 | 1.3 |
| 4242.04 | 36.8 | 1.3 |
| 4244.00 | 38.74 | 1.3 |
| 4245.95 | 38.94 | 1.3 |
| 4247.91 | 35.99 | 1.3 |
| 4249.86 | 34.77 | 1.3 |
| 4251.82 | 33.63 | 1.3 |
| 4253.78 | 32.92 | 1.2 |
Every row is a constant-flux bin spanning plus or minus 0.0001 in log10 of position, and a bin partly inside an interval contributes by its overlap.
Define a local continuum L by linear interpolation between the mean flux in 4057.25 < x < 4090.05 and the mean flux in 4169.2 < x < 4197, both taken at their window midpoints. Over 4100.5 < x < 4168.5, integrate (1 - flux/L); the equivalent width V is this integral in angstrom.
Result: -2.4 angstrom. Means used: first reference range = 32.6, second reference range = 33.3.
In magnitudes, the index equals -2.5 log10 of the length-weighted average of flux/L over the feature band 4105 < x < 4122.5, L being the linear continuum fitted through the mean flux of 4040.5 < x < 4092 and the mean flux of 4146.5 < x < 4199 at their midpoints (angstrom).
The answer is -0.03 mag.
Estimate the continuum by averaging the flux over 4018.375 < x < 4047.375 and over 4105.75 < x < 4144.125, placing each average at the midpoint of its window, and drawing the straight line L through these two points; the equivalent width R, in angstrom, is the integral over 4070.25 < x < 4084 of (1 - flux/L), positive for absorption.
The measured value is 0.7 angstrom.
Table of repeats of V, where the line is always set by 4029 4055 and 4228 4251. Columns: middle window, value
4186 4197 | 0.3 angstrom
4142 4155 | 0.1 angstrom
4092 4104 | 0.9 angstrom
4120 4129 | 0.0 angstrom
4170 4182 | 0.6 angstrom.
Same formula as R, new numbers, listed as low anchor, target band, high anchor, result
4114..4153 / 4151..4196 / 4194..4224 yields 1.1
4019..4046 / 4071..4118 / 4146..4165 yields 1.7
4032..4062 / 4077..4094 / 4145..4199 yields -0.6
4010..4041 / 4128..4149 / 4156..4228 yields 0.1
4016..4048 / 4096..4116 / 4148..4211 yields 0.9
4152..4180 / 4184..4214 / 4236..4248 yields 1.0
